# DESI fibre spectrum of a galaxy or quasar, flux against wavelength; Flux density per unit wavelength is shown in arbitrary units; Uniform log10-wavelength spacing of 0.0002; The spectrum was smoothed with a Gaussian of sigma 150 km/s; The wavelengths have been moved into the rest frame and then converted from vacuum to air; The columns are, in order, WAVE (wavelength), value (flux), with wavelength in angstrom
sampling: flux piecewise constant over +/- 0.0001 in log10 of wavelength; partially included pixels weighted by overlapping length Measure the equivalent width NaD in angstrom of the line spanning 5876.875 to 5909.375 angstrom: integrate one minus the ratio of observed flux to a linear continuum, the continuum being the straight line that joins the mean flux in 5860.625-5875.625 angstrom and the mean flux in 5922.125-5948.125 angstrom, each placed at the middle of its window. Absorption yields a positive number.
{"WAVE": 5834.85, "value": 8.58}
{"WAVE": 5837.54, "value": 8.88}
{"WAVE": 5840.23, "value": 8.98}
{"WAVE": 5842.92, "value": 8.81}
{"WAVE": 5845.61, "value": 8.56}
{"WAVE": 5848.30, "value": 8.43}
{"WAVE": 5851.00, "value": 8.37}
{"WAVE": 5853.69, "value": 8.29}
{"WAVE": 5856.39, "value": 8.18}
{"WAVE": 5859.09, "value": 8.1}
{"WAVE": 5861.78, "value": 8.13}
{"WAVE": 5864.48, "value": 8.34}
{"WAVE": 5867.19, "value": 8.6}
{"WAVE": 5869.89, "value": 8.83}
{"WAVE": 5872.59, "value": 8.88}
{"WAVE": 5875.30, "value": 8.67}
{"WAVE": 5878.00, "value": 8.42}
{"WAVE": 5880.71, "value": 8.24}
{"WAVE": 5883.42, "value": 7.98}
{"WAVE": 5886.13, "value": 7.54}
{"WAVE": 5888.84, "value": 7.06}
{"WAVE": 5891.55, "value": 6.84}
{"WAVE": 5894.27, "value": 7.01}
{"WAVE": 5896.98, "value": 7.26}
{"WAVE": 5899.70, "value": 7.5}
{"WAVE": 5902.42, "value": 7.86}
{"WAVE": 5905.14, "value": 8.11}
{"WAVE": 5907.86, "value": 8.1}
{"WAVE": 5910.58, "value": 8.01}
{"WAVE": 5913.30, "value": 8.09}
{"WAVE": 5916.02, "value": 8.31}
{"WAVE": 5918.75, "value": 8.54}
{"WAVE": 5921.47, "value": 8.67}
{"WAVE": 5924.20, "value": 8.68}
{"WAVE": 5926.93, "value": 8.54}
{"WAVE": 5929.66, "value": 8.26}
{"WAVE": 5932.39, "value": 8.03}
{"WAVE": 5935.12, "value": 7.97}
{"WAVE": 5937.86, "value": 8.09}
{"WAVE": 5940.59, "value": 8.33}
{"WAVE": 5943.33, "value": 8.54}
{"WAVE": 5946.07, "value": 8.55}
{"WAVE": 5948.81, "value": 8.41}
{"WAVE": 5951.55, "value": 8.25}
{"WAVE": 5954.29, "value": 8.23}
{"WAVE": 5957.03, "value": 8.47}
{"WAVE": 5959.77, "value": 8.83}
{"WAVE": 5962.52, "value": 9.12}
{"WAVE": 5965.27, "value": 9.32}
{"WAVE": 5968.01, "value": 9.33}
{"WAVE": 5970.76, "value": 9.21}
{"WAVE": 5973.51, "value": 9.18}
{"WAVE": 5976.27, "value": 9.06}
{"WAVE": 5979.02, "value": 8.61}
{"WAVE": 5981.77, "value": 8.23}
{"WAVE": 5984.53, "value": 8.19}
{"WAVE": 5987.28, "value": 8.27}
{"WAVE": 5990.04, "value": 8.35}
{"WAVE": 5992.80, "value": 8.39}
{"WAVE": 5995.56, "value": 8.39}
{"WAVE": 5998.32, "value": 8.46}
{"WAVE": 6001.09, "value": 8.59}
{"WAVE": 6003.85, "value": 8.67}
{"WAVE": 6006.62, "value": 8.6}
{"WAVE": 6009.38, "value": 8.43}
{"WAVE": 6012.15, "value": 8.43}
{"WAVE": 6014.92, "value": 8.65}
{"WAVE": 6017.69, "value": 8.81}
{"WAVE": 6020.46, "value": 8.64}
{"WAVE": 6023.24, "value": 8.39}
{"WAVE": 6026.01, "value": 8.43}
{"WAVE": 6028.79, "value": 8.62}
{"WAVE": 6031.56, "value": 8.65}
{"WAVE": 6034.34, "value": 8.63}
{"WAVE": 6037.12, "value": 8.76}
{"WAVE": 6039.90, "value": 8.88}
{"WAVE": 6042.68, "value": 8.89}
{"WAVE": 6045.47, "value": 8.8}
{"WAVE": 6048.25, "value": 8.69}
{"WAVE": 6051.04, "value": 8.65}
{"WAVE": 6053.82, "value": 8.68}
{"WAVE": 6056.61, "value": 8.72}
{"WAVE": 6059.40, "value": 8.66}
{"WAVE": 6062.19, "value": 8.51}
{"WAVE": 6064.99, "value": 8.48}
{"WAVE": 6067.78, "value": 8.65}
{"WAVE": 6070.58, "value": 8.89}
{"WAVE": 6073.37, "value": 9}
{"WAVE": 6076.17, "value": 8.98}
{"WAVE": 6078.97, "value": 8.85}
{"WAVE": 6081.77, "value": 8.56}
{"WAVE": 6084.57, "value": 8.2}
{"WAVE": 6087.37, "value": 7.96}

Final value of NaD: 3.2 angstrom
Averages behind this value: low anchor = 8.57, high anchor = 8.34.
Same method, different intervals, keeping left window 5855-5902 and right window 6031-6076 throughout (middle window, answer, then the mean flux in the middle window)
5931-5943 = 0.1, 8.14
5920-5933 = -0.4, 8.46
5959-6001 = -1.6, 8.72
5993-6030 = 0.0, 8.54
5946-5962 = -0.4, 8.49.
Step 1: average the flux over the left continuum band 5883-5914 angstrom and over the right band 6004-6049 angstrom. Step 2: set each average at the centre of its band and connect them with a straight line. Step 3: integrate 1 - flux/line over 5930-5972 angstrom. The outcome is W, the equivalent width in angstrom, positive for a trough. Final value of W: -2.8 angstrom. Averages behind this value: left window 7.59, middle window 8.57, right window 8.64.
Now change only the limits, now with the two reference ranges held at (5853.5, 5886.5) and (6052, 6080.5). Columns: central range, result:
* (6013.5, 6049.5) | 0.0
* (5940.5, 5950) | 0.0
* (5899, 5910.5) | 0.7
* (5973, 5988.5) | 0.0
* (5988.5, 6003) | 0.3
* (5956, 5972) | -1.0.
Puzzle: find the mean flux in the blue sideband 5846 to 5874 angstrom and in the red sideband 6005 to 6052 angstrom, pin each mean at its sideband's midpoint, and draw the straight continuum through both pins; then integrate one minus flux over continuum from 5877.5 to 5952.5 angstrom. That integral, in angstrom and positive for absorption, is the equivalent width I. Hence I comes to 4.0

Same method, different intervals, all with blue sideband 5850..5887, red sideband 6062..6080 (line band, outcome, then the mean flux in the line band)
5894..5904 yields 1.1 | 7.46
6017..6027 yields 0.1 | 8.56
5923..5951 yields 0.5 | 8.33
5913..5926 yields -0.1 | 8.49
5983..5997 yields 0.5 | 8.32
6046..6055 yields 0.0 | 8.69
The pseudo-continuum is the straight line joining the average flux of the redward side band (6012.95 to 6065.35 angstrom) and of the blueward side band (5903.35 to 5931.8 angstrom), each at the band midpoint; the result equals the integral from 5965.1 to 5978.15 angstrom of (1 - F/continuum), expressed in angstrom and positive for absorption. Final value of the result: -1.1 angstrom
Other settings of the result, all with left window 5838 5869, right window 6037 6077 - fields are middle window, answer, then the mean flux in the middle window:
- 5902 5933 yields 0.9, 8.29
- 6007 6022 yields 0.2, 8.59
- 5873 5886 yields 0.3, 8.29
